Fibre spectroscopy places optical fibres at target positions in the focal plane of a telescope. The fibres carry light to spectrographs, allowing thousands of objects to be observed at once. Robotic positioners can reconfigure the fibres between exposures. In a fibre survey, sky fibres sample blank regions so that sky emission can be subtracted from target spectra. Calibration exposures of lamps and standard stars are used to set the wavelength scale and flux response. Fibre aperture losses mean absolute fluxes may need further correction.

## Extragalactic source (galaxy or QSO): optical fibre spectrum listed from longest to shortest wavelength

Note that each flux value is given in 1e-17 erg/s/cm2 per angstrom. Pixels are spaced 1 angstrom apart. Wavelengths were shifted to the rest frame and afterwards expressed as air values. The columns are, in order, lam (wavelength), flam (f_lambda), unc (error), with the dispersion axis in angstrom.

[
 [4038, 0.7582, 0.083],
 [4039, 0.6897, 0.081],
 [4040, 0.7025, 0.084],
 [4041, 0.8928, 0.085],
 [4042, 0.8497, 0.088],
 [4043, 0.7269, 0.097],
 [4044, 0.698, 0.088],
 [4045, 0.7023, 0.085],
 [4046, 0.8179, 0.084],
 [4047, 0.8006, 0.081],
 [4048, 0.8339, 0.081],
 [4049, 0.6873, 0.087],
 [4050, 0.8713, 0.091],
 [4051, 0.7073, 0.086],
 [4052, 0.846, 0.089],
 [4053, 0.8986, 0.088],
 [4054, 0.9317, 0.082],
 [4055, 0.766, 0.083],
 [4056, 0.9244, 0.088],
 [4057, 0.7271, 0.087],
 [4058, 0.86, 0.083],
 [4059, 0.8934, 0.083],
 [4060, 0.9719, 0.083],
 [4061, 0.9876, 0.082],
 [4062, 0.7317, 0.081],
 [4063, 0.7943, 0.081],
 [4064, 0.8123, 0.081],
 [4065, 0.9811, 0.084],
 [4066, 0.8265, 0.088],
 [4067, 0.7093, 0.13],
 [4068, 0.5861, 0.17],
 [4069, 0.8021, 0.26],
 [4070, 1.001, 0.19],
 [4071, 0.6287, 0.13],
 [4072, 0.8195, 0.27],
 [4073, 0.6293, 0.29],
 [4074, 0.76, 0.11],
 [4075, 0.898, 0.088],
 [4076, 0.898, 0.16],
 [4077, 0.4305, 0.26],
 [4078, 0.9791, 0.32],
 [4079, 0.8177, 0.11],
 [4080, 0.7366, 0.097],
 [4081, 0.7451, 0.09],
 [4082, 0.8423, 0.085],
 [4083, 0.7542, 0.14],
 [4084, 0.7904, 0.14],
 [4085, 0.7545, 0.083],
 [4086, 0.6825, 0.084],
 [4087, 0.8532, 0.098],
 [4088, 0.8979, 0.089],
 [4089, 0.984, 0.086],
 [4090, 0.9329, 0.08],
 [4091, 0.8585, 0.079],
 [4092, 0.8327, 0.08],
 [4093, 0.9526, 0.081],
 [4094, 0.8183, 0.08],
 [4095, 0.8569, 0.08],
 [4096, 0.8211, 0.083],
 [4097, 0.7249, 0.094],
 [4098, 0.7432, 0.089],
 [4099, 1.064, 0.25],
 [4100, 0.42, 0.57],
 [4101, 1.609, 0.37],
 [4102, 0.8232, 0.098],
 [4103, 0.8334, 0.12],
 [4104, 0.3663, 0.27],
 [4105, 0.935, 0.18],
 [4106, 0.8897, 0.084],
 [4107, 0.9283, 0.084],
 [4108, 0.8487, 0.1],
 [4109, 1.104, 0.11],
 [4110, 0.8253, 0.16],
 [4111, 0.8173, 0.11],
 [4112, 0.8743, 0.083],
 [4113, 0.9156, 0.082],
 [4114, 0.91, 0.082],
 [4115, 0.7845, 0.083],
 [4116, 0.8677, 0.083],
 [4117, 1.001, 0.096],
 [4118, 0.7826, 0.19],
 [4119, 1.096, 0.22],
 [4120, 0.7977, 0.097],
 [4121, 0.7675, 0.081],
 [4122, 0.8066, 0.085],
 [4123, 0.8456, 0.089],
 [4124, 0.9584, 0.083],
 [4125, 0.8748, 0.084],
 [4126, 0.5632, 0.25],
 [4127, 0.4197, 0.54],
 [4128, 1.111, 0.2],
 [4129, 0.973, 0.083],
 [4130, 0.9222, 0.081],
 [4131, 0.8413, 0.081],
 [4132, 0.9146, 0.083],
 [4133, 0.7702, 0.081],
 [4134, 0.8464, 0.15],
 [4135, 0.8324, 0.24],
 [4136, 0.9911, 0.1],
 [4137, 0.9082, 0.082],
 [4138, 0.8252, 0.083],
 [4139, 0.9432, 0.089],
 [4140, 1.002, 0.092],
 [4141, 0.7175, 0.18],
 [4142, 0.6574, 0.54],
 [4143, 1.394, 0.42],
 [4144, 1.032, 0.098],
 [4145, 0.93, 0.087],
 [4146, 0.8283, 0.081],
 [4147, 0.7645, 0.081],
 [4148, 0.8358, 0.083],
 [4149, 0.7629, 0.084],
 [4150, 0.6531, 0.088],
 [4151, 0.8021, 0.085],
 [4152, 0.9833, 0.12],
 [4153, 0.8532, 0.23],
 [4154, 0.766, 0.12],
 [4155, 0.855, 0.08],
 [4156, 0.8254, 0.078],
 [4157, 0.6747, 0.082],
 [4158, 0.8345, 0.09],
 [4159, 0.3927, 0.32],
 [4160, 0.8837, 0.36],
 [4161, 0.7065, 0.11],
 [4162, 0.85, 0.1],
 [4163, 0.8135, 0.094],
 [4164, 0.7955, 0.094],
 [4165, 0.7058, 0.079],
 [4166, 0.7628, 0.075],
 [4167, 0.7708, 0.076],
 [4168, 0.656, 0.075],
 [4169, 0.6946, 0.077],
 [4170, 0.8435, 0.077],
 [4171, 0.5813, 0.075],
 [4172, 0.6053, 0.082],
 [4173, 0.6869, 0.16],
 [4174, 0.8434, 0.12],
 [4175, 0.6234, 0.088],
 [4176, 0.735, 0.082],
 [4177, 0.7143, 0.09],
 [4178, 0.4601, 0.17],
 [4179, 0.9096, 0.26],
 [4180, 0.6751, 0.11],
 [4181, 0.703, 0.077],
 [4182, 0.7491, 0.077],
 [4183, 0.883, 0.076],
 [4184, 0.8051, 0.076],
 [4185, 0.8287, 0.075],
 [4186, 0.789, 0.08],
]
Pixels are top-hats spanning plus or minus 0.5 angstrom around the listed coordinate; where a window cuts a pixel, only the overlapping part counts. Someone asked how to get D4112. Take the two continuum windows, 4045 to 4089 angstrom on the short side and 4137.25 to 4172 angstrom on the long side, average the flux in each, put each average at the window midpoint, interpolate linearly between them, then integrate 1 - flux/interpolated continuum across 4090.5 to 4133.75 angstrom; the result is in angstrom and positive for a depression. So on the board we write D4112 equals -2.8 angstrom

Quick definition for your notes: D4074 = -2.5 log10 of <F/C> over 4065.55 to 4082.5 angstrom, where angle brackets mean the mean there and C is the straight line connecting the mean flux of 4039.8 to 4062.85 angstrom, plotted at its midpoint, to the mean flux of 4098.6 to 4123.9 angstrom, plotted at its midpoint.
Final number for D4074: 0.095 mag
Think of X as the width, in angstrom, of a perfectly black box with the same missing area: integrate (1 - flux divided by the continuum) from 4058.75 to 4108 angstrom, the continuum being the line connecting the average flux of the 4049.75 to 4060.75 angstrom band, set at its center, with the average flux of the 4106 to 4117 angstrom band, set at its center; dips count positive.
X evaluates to 2.8 angstrom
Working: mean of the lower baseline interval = 0.857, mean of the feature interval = 0.825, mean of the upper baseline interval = 0.893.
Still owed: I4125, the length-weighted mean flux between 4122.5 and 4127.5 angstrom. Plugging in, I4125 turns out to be 0.732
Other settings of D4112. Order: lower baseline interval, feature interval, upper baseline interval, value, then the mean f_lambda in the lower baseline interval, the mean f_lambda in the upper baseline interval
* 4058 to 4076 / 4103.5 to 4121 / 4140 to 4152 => -0.42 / 0.817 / 0.864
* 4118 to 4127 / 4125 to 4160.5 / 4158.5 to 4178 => -3.22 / 0.812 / 0.713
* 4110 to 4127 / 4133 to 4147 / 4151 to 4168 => -1.71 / 0.84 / 0.777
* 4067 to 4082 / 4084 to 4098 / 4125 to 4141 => -0.83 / 0.767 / 0.854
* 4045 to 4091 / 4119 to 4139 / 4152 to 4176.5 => -2.07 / 0.813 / 0.745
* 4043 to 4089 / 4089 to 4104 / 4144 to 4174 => -1.38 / 0.803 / 0.769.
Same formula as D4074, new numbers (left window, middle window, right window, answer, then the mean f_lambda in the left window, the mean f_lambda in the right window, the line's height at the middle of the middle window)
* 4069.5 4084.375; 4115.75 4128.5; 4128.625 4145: 0.05 mag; 0.782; 0.911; 0.879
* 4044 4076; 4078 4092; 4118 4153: 0.01 mag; 0.813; 0.863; 0.829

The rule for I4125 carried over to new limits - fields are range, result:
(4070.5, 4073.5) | 0.692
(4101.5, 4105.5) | 0.739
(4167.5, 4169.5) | 0.675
